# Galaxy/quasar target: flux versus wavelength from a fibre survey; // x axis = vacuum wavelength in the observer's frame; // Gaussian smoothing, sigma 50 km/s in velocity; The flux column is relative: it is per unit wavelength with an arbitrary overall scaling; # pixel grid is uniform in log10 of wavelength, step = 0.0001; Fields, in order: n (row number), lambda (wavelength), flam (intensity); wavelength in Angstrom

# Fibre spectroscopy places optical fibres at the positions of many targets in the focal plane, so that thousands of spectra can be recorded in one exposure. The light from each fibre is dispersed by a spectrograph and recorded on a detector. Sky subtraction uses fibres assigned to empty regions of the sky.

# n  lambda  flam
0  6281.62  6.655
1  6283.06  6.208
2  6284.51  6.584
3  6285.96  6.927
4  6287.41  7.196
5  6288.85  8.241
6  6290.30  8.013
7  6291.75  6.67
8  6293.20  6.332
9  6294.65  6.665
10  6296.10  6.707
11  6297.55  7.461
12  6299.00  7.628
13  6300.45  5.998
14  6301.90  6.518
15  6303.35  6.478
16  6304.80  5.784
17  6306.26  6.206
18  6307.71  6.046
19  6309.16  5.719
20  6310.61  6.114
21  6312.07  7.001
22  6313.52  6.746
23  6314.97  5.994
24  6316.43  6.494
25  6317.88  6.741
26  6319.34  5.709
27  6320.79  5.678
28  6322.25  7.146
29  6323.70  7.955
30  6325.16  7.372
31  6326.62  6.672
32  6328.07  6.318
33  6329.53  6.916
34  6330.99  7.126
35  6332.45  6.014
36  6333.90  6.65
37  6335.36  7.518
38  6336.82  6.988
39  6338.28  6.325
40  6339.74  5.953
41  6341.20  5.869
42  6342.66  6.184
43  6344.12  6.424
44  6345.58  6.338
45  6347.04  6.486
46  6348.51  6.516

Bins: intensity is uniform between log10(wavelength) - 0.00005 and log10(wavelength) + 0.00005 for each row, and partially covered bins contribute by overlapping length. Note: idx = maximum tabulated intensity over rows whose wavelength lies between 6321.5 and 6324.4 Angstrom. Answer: 7.955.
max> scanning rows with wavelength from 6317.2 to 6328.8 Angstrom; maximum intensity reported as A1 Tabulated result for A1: 7.955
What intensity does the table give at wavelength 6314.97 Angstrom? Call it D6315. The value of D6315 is 5.994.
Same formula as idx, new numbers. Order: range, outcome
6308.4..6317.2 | 7.001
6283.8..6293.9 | 8.241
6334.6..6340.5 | 7.518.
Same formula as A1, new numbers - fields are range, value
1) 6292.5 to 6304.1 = 7.628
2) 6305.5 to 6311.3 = 6.206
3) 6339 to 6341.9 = 5.953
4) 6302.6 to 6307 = 6.478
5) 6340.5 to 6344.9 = 6.424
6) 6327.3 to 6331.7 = 7.126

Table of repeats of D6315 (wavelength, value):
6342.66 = 6.184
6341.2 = 5.869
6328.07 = 6.318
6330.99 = 7.126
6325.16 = 7.372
